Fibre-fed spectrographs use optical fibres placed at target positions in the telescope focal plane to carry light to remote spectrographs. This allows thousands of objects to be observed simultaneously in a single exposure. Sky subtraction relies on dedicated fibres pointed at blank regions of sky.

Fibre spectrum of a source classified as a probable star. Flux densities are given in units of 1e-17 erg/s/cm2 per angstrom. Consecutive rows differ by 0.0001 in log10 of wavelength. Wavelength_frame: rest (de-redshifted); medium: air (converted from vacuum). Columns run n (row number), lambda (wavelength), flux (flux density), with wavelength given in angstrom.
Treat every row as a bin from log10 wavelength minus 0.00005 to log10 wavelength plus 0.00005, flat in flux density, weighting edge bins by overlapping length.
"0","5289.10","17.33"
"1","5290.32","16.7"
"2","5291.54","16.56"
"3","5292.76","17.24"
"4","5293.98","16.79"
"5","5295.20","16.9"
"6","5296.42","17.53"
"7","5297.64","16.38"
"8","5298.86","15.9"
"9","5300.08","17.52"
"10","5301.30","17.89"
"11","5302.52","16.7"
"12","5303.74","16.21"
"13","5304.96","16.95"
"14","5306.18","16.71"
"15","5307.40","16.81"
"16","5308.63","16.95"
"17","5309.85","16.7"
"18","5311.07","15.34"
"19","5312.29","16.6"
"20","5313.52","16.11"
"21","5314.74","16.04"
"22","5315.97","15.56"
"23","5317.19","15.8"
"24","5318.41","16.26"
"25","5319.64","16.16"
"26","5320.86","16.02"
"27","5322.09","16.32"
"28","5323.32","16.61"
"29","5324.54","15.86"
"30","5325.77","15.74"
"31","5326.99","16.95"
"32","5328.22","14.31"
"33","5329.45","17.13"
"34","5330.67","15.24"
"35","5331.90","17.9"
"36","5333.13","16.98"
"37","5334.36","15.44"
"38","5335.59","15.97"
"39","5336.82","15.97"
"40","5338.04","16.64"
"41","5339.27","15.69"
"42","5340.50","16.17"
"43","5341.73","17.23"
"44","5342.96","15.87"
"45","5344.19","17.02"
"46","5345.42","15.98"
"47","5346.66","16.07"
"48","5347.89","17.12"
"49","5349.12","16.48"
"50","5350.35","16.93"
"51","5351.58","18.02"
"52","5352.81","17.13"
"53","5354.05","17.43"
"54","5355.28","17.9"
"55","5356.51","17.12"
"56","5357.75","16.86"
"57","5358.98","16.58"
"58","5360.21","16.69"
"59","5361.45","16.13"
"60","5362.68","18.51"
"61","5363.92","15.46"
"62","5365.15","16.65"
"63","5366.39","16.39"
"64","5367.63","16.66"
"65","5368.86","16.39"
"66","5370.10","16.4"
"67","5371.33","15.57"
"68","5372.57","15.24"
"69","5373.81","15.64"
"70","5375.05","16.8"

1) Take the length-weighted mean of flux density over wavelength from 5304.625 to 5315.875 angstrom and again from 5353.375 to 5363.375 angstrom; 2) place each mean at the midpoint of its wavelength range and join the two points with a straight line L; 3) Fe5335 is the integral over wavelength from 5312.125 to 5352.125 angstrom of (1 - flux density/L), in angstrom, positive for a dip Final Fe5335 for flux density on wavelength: 1.0 angstrom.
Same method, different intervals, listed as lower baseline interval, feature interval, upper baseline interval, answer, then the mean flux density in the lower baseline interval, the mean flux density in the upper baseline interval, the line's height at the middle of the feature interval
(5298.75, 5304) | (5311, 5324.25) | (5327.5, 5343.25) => 0.4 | 17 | 16.2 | 16.6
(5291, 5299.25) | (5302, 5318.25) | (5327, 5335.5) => 0.2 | 16.8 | 16.2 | 16.5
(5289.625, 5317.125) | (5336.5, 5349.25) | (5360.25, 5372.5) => 0.1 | 16.6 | 16.4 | 16.5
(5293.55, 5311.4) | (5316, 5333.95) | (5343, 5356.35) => 0.7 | 16.8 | 17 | 16.9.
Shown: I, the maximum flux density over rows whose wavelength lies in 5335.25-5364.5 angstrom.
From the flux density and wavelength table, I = 18.51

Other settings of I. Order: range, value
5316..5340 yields 17.9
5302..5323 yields 16.95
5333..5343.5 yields 17.23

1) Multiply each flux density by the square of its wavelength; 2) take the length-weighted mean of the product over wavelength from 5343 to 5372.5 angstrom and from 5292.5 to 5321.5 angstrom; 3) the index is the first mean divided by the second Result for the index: 1.0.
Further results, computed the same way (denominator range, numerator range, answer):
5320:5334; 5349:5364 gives 1.06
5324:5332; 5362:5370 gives 1.05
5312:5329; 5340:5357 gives 1.07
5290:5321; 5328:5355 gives 1.01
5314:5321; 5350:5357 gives 1.11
